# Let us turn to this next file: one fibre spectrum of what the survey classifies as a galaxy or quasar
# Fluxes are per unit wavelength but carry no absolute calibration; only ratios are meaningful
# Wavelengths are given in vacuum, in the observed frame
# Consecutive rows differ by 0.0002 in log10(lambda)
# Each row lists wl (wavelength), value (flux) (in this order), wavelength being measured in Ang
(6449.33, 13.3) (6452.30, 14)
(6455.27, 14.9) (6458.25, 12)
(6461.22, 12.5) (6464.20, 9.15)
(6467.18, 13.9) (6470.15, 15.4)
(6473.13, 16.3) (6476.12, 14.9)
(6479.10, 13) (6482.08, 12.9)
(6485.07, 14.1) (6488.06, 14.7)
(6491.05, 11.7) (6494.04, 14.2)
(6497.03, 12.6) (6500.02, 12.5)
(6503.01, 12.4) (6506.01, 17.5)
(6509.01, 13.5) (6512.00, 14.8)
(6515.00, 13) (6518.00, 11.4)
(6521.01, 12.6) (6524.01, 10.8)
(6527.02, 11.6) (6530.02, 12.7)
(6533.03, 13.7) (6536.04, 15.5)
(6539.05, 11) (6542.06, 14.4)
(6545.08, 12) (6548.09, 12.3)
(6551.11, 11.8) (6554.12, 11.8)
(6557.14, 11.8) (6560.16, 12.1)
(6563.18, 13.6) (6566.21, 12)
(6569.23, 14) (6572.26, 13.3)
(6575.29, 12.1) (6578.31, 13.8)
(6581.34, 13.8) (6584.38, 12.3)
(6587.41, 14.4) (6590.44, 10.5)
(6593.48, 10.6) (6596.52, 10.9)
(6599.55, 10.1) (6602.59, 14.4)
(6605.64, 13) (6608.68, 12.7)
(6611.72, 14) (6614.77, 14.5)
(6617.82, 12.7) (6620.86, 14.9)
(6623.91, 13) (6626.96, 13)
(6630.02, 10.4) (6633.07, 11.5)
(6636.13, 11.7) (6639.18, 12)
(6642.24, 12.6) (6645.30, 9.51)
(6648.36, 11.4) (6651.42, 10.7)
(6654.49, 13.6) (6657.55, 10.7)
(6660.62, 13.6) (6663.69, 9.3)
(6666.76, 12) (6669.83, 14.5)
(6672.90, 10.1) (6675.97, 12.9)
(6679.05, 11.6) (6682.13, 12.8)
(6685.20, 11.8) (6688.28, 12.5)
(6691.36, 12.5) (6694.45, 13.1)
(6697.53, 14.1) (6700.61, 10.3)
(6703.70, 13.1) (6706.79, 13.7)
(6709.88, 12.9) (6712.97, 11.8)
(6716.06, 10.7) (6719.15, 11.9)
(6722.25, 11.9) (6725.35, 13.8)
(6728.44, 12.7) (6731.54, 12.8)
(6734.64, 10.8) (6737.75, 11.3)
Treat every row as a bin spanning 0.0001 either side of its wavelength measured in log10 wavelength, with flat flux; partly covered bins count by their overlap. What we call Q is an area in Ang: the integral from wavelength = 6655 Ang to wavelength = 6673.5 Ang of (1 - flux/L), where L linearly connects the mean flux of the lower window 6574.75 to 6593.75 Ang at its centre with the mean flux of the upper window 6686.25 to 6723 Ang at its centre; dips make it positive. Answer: 0.9 Ang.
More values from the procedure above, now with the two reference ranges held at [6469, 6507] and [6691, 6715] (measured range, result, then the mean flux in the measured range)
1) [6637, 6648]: 1.4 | 11.4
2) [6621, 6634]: 0.8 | 12.3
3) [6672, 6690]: 1.1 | 12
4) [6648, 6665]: 1.8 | 11.6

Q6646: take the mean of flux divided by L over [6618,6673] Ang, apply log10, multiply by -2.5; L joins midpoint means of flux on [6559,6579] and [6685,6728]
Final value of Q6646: 0.06 mag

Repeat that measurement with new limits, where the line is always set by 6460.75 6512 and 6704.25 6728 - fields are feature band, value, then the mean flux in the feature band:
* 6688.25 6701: -0.013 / 12.7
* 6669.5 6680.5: 0.054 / 12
